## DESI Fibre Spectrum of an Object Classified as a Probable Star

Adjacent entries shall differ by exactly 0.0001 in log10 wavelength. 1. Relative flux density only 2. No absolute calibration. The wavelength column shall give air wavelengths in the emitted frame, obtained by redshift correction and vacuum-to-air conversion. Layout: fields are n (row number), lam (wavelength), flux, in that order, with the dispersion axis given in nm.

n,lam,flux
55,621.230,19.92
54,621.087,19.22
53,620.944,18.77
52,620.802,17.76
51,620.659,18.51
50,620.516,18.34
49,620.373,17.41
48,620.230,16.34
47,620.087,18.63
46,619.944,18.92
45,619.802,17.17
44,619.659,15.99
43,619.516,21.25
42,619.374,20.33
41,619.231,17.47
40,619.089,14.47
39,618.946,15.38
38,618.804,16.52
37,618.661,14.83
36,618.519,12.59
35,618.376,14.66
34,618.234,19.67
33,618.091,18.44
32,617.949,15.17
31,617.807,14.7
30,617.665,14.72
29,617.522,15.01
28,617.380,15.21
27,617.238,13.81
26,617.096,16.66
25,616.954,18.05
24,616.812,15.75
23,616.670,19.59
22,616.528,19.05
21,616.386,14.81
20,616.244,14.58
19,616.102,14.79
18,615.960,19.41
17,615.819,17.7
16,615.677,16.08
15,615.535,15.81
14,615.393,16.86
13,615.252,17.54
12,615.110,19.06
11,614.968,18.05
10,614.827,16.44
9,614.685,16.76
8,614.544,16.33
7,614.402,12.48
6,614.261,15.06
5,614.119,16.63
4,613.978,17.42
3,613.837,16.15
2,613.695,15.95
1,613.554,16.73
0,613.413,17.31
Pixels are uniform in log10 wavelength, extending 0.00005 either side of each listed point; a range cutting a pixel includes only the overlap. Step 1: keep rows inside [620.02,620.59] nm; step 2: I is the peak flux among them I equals 18.63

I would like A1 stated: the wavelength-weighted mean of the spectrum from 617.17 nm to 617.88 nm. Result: 14.7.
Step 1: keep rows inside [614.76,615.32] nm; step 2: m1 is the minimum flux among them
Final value 16.44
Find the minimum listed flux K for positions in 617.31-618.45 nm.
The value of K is 14.66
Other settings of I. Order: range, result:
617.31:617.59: 15.21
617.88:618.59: 19.67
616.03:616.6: 19.05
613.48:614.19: 17.42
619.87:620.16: 18.92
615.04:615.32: 19.06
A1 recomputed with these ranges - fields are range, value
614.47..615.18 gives 17.3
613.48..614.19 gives 16.6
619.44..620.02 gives 18.4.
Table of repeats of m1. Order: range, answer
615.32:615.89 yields 15.81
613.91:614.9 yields 12.48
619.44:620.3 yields 15.99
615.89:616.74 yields 14.58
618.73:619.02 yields 15.38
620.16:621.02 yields 16.34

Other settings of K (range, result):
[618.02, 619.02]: 12.59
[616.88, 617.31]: 13.81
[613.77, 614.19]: 16.15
